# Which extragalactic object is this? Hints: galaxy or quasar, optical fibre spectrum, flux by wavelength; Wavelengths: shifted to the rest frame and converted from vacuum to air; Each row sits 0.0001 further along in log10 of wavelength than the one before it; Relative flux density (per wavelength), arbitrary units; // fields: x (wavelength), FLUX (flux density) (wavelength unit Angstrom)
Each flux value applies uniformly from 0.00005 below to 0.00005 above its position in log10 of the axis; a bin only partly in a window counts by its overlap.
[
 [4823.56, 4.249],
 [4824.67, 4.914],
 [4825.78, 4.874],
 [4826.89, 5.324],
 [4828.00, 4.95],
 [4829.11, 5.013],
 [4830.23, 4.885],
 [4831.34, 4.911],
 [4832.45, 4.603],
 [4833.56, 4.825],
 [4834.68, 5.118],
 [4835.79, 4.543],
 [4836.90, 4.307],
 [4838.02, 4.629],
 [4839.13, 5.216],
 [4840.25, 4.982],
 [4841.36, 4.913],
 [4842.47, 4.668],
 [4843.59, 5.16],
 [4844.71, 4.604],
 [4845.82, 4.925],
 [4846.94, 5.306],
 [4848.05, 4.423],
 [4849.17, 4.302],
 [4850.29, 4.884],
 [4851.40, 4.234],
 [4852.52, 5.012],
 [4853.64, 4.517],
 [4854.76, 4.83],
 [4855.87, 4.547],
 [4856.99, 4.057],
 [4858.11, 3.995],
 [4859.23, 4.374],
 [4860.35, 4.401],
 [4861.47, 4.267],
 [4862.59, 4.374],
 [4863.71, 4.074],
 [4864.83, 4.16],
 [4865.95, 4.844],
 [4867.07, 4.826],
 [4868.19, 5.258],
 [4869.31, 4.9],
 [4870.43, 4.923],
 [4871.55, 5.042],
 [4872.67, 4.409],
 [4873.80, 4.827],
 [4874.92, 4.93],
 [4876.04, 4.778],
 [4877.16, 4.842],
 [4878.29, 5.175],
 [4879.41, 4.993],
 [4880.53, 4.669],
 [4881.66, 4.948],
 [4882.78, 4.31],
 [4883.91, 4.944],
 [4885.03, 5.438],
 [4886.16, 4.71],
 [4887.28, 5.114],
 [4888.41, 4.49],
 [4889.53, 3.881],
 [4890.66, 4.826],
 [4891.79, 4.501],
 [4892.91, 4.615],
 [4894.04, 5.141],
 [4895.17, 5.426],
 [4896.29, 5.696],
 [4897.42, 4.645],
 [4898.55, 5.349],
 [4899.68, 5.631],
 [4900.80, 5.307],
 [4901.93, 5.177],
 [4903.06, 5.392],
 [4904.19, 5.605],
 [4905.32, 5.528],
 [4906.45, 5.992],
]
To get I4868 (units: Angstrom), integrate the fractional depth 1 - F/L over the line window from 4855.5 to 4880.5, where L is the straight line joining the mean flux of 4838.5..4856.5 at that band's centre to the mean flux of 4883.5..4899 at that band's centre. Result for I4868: 1.1 Angstrom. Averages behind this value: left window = 4.78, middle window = 4.64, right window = 4.91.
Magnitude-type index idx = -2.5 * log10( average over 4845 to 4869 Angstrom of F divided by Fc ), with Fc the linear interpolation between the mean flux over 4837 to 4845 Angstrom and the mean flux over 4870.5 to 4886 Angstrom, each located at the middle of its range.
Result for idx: 0.069 mag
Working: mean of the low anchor 4.85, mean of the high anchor 4.87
